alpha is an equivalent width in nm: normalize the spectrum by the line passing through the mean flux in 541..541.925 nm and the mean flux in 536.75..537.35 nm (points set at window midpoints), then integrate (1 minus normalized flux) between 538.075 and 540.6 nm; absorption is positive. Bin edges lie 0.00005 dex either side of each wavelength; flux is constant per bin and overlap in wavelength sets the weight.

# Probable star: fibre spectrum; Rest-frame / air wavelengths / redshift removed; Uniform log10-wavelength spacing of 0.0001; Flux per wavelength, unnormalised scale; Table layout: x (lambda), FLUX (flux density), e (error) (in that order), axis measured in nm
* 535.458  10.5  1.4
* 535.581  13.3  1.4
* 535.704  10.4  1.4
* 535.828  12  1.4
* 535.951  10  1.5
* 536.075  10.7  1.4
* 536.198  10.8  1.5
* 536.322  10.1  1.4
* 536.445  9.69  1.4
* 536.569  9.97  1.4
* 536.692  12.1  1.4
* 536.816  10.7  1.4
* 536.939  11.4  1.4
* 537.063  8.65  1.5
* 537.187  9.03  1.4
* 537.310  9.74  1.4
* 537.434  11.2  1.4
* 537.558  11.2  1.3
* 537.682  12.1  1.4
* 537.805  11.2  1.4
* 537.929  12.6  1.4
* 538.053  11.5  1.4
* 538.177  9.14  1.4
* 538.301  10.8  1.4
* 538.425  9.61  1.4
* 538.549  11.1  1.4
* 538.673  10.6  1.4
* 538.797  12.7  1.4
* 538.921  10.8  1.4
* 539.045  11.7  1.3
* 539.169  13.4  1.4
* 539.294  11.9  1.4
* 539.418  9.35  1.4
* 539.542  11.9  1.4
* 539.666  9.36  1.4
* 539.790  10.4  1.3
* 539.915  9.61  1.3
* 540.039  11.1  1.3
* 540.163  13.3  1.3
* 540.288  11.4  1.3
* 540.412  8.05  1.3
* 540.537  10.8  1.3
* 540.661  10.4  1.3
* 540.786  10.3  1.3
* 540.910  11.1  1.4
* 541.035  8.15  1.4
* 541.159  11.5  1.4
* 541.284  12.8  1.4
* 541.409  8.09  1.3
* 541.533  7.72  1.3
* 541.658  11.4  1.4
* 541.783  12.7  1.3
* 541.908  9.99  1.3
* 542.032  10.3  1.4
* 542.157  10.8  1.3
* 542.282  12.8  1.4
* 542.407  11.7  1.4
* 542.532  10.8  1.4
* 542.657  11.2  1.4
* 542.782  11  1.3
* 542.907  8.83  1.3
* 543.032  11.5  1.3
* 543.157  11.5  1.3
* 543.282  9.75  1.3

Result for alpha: -0.18 nm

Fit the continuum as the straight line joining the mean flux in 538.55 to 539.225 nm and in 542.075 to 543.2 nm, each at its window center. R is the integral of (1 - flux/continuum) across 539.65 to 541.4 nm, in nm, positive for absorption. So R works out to 0.14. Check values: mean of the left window 11.8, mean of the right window 11.1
